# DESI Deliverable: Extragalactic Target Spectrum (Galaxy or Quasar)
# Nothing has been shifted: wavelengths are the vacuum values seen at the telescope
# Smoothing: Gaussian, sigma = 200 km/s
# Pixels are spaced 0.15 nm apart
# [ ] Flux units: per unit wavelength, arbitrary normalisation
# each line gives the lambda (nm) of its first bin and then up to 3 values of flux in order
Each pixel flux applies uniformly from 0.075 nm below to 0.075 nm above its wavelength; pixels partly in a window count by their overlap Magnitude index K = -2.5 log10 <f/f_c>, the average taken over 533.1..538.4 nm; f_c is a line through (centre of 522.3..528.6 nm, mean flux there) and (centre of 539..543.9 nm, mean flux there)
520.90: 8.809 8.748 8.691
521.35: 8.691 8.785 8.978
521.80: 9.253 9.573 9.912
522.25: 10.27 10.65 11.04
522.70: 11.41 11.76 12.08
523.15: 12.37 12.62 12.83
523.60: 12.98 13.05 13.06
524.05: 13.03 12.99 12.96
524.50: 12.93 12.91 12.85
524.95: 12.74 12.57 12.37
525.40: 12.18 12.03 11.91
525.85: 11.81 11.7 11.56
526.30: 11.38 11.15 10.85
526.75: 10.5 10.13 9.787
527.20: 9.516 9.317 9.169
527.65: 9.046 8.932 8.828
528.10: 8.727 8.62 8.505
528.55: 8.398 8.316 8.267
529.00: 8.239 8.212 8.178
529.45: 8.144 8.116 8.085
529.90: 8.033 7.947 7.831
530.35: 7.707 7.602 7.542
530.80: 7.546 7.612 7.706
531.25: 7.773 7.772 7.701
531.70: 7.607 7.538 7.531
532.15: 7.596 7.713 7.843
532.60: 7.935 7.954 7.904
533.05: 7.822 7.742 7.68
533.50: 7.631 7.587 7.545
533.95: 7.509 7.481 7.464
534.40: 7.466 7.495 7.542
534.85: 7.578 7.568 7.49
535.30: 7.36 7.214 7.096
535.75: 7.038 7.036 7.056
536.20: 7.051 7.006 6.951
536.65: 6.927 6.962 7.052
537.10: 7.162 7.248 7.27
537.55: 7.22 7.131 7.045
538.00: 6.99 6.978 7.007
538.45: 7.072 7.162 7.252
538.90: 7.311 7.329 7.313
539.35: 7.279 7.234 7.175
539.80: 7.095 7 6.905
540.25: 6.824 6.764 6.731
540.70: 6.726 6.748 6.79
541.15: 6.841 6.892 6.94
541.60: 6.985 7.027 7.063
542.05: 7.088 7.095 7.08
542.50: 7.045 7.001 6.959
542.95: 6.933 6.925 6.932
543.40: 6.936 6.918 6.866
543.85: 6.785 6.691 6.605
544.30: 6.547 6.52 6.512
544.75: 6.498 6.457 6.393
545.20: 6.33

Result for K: 0.17 mag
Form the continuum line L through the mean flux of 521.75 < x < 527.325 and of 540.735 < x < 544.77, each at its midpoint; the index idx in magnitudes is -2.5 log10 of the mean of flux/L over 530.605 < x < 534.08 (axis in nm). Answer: 0.24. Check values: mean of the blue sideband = 11.7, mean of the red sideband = 6.86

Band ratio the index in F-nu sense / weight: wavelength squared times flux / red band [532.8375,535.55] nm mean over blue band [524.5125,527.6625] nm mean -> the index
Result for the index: 0.7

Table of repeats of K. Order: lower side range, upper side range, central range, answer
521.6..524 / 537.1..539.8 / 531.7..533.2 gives 0.14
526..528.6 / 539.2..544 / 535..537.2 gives 0.13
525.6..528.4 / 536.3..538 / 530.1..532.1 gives 0.16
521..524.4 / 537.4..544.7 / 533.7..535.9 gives 0.13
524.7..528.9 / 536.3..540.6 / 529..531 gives 0.20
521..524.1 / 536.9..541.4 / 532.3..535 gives 0.09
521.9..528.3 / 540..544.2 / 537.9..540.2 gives 0.08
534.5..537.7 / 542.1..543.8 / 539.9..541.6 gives 0.03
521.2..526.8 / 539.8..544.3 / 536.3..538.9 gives 0.14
